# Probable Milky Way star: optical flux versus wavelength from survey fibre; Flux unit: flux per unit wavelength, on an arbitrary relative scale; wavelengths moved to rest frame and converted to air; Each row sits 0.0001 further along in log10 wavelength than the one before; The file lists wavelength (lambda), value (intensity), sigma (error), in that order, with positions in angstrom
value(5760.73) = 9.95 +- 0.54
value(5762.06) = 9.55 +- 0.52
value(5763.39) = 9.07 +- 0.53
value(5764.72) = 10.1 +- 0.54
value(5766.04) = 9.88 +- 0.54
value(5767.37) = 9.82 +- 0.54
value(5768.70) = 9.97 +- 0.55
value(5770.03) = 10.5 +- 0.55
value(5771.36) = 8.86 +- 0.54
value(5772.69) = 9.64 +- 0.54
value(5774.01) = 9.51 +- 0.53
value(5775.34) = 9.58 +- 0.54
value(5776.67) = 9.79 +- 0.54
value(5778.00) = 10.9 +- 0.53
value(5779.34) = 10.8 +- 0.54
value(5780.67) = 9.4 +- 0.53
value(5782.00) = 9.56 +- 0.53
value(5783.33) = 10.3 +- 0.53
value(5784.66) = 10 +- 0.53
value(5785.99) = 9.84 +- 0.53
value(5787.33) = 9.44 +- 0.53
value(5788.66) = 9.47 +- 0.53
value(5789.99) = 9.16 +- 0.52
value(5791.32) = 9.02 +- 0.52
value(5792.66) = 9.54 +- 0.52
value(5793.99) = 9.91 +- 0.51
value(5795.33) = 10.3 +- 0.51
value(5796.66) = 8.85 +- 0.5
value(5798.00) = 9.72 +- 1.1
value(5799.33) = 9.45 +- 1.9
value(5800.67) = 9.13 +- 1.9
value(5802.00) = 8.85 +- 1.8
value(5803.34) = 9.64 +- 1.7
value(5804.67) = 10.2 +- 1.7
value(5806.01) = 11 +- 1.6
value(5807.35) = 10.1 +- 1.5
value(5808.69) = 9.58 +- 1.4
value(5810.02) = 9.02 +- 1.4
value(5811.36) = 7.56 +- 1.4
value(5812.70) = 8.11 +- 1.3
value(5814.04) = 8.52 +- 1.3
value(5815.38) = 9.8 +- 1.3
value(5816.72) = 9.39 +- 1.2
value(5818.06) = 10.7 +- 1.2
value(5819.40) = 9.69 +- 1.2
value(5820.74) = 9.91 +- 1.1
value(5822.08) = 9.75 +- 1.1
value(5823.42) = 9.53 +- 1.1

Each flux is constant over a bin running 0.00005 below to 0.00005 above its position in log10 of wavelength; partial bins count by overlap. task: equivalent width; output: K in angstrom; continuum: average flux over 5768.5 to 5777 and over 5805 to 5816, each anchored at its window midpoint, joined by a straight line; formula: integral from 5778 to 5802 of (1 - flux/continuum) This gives -0.4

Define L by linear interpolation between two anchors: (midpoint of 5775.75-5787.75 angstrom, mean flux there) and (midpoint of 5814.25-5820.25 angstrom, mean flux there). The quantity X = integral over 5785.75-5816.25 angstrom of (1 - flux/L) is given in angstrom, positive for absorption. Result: 1.5 angstrom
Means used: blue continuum 10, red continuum 9.79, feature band 9.39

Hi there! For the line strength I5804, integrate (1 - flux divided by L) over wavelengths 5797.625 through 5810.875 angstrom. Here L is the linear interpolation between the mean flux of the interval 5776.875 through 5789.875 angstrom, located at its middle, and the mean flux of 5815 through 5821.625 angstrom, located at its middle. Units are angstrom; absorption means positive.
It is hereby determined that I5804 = 0.4 angstrom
